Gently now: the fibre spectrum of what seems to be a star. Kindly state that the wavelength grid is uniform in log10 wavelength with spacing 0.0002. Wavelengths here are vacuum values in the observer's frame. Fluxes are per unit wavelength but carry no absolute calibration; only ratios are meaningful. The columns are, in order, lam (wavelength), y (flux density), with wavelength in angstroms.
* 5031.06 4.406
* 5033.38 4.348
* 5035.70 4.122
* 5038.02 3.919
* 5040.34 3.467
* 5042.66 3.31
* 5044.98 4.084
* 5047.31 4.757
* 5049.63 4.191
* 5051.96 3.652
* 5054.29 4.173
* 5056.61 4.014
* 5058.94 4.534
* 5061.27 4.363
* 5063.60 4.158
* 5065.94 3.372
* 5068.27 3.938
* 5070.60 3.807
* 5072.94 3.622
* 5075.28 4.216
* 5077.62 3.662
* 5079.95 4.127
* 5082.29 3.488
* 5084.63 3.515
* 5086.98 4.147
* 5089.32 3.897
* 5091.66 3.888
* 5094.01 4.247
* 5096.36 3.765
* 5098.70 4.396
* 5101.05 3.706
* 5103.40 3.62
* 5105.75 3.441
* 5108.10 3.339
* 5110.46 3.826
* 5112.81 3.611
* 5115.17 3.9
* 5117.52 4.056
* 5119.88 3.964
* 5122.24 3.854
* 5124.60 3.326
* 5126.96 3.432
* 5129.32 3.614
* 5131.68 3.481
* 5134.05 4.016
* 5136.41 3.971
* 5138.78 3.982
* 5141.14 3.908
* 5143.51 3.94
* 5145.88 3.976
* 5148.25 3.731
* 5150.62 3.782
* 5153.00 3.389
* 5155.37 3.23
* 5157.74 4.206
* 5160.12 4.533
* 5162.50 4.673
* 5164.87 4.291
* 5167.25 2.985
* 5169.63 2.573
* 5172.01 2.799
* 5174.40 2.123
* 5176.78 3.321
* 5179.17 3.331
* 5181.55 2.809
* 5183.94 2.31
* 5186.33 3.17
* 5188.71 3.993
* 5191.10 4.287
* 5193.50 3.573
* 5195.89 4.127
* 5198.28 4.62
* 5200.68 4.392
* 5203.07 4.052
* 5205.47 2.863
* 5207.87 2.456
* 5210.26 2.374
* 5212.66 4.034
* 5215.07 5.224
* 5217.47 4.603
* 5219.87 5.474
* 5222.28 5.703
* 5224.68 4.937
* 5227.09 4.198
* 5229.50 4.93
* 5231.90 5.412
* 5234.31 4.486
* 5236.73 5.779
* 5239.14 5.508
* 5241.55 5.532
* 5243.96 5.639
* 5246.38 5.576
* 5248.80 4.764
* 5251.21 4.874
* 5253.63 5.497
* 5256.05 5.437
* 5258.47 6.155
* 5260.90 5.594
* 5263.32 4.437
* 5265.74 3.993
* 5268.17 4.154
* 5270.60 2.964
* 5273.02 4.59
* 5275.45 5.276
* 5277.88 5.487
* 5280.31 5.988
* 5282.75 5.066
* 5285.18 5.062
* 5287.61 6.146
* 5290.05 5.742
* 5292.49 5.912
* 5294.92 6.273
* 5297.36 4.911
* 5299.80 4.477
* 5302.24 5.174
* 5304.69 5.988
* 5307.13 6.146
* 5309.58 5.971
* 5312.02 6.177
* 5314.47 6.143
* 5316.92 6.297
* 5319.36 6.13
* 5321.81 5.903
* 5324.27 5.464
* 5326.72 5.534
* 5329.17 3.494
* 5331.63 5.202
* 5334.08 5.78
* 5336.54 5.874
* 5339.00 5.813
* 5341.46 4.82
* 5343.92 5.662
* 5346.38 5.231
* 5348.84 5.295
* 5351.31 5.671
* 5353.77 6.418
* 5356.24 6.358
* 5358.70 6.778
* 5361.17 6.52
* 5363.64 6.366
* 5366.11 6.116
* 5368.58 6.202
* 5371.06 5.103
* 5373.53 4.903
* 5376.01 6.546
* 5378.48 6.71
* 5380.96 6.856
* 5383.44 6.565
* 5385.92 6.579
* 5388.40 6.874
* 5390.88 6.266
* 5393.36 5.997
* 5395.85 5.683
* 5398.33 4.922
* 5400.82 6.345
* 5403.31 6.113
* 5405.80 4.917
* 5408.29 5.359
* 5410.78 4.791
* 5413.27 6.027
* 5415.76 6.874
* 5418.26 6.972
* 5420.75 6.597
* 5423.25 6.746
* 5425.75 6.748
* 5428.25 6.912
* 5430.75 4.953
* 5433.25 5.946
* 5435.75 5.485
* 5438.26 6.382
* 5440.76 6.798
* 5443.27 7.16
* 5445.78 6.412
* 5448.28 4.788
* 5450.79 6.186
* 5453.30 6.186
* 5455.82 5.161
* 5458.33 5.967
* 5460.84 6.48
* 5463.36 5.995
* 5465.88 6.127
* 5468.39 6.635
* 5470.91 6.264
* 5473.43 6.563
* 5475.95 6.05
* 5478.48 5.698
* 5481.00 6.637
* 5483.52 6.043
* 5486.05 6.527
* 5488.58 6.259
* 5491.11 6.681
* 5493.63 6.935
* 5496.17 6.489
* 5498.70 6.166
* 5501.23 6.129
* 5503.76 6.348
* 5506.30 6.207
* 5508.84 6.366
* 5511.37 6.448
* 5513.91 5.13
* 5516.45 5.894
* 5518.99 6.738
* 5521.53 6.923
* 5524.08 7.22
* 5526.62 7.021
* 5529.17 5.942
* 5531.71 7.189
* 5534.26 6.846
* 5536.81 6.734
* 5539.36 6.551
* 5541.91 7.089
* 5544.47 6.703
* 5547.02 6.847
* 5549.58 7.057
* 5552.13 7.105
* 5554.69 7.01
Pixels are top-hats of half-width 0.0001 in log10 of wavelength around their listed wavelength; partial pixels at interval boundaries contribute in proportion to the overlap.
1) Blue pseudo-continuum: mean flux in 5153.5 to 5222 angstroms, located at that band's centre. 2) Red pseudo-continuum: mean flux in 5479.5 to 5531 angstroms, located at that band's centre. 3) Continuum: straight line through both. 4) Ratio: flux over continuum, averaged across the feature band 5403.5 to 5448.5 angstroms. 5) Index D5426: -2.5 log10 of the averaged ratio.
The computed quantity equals -0.07 mag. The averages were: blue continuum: 3.68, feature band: 6.14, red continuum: 6.41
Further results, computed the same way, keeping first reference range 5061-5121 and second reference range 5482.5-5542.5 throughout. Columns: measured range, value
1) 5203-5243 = 0.022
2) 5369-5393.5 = -0.106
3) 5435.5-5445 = -0.089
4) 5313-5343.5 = -0.043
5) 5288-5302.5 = -0.072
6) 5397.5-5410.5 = 0.060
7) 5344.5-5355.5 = -0.042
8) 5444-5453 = 0.030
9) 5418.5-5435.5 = -0.063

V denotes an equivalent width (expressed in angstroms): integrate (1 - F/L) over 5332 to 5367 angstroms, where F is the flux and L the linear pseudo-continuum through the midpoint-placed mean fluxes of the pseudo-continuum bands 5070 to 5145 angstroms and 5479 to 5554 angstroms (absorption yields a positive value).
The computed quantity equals -2.9 angstroms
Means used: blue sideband 3.81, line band 5.89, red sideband 6.56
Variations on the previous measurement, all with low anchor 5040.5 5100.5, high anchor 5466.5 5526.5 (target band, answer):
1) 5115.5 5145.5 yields 3.5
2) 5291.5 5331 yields -2.2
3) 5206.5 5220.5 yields 2.4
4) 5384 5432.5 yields -1.8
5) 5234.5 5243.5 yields -1.0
